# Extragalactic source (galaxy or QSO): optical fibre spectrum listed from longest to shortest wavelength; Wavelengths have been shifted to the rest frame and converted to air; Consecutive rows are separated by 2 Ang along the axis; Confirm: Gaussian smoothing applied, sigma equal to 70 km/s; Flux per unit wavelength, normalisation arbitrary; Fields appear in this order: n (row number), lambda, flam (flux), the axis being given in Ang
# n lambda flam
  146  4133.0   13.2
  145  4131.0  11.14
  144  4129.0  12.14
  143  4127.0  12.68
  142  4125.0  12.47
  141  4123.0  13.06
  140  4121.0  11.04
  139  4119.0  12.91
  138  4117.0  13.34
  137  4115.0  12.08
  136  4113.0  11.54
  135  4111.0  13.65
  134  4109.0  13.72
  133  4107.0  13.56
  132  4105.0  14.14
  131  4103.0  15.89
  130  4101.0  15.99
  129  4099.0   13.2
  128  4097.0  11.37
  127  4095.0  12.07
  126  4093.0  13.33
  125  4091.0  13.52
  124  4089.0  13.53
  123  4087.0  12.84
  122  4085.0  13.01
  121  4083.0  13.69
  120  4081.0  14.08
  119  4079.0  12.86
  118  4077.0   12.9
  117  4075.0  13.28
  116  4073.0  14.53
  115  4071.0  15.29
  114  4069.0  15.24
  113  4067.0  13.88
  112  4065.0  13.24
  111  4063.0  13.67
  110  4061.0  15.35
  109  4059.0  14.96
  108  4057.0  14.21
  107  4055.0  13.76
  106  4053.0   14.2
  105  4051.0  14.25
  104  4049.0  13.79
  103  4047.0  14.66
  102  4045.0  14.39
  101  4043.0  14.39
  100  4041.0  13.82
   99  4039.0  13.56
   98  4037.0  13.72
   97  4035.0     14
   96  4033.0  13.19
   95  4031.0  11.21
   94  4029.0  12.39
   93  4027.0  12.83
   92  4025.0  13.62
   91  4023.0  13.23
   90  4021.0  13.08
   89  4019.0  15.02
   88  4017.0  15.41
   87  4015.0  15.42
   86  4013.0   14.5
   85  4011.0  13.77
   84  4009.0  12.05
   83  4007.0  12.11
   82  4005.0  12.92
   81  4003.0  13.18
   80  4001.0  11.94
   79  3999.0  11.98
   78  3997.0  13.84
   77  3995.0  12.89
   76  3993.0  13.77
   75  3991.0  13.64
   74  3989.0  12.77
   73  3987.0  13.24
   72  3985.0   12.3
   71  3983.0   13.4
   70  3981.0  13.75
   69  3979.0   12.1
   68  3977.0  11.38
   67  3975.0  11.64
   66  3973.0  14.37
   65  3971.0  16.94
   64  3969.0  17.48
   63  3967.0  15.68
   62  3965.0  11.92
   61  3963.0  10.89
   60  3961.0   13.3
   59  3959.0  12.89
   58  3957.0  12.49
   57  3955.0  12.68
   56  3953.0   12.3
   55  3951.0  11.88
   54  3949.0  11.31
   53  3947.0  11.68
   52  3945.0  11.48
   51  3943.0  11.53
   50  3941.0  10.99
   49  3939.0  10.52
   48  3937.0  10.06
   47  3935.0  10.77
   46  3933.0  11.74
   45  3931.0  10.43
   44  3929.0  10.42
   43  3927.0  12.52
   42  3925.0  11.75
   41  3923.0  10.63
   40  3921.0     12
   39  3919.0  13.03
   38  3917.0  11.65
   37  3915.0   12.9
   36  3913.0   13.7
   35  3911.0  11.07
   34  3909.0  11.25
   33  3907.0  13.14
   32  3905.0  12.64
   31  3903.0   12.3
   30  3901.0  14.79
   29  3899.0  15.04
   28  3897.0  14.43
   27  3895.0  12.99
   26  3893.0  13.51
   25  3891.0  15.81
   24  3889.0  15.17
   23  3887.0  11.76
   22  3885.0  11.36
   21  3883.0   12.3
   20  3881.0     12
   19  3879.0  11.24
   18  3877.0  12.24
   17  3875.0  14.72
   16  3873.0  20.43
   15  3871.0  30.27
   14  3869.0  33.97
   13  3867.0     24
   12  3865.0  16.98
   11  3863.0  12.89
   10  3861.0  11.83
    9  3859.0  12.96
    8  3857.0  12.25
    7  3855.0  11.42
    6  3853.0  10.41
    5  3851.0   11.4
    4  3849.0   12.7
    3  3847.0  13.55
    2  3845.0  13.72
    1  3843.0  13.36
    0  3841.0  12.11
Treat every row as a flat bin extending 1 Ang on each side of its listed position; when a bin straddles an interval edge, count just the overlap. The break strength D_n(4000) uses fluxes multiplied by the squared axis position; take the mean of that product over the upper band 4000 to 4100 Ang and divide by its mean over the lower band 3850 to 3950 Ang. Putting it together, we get 1.09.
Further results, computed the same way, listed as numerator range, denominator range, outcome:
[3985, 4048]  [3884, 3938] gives 1.14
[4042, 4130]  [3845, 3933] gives 1.07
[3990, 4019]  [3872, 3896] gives 1.05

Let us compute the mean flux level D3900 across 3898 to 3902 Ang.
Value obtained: 14.9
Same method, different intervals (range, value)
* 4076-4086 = 13.3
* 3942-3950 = 11.5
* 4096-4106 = 14.1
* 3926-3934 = 11.3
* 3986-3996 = 13.3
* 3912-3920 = 12.8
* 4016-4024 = 14.2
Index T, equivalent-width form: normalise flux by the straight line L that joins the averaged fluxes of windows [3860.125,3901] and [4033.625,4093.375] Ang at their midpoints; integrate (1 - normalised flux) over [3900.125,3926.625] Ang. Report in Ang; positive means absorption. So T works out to 5.68 Ang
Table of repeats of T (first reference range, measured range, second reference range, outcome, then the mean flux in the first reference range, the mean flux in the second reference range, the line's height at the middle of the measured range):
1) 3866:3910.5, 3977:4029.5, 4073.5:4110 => 4.3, 15.6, 13.5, 14.4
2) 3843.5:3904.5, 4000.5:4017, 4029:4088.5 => 0.8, 14.9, 13.8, 14.1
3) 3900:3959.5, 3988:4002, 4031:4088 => -0.1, 11.9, 13.9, 12.9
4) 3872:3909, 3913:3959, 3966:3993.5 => 6.8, 13.6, 13.7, 13.7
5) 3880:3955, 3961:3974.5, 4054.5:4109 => -1.7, 12.2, 13.8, 12.7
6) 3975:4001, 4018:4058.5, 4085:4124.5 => -2.2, 12.8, 13.2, 13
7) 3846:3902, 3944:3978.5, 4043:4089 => 3.9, 15.1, 14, 14.6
